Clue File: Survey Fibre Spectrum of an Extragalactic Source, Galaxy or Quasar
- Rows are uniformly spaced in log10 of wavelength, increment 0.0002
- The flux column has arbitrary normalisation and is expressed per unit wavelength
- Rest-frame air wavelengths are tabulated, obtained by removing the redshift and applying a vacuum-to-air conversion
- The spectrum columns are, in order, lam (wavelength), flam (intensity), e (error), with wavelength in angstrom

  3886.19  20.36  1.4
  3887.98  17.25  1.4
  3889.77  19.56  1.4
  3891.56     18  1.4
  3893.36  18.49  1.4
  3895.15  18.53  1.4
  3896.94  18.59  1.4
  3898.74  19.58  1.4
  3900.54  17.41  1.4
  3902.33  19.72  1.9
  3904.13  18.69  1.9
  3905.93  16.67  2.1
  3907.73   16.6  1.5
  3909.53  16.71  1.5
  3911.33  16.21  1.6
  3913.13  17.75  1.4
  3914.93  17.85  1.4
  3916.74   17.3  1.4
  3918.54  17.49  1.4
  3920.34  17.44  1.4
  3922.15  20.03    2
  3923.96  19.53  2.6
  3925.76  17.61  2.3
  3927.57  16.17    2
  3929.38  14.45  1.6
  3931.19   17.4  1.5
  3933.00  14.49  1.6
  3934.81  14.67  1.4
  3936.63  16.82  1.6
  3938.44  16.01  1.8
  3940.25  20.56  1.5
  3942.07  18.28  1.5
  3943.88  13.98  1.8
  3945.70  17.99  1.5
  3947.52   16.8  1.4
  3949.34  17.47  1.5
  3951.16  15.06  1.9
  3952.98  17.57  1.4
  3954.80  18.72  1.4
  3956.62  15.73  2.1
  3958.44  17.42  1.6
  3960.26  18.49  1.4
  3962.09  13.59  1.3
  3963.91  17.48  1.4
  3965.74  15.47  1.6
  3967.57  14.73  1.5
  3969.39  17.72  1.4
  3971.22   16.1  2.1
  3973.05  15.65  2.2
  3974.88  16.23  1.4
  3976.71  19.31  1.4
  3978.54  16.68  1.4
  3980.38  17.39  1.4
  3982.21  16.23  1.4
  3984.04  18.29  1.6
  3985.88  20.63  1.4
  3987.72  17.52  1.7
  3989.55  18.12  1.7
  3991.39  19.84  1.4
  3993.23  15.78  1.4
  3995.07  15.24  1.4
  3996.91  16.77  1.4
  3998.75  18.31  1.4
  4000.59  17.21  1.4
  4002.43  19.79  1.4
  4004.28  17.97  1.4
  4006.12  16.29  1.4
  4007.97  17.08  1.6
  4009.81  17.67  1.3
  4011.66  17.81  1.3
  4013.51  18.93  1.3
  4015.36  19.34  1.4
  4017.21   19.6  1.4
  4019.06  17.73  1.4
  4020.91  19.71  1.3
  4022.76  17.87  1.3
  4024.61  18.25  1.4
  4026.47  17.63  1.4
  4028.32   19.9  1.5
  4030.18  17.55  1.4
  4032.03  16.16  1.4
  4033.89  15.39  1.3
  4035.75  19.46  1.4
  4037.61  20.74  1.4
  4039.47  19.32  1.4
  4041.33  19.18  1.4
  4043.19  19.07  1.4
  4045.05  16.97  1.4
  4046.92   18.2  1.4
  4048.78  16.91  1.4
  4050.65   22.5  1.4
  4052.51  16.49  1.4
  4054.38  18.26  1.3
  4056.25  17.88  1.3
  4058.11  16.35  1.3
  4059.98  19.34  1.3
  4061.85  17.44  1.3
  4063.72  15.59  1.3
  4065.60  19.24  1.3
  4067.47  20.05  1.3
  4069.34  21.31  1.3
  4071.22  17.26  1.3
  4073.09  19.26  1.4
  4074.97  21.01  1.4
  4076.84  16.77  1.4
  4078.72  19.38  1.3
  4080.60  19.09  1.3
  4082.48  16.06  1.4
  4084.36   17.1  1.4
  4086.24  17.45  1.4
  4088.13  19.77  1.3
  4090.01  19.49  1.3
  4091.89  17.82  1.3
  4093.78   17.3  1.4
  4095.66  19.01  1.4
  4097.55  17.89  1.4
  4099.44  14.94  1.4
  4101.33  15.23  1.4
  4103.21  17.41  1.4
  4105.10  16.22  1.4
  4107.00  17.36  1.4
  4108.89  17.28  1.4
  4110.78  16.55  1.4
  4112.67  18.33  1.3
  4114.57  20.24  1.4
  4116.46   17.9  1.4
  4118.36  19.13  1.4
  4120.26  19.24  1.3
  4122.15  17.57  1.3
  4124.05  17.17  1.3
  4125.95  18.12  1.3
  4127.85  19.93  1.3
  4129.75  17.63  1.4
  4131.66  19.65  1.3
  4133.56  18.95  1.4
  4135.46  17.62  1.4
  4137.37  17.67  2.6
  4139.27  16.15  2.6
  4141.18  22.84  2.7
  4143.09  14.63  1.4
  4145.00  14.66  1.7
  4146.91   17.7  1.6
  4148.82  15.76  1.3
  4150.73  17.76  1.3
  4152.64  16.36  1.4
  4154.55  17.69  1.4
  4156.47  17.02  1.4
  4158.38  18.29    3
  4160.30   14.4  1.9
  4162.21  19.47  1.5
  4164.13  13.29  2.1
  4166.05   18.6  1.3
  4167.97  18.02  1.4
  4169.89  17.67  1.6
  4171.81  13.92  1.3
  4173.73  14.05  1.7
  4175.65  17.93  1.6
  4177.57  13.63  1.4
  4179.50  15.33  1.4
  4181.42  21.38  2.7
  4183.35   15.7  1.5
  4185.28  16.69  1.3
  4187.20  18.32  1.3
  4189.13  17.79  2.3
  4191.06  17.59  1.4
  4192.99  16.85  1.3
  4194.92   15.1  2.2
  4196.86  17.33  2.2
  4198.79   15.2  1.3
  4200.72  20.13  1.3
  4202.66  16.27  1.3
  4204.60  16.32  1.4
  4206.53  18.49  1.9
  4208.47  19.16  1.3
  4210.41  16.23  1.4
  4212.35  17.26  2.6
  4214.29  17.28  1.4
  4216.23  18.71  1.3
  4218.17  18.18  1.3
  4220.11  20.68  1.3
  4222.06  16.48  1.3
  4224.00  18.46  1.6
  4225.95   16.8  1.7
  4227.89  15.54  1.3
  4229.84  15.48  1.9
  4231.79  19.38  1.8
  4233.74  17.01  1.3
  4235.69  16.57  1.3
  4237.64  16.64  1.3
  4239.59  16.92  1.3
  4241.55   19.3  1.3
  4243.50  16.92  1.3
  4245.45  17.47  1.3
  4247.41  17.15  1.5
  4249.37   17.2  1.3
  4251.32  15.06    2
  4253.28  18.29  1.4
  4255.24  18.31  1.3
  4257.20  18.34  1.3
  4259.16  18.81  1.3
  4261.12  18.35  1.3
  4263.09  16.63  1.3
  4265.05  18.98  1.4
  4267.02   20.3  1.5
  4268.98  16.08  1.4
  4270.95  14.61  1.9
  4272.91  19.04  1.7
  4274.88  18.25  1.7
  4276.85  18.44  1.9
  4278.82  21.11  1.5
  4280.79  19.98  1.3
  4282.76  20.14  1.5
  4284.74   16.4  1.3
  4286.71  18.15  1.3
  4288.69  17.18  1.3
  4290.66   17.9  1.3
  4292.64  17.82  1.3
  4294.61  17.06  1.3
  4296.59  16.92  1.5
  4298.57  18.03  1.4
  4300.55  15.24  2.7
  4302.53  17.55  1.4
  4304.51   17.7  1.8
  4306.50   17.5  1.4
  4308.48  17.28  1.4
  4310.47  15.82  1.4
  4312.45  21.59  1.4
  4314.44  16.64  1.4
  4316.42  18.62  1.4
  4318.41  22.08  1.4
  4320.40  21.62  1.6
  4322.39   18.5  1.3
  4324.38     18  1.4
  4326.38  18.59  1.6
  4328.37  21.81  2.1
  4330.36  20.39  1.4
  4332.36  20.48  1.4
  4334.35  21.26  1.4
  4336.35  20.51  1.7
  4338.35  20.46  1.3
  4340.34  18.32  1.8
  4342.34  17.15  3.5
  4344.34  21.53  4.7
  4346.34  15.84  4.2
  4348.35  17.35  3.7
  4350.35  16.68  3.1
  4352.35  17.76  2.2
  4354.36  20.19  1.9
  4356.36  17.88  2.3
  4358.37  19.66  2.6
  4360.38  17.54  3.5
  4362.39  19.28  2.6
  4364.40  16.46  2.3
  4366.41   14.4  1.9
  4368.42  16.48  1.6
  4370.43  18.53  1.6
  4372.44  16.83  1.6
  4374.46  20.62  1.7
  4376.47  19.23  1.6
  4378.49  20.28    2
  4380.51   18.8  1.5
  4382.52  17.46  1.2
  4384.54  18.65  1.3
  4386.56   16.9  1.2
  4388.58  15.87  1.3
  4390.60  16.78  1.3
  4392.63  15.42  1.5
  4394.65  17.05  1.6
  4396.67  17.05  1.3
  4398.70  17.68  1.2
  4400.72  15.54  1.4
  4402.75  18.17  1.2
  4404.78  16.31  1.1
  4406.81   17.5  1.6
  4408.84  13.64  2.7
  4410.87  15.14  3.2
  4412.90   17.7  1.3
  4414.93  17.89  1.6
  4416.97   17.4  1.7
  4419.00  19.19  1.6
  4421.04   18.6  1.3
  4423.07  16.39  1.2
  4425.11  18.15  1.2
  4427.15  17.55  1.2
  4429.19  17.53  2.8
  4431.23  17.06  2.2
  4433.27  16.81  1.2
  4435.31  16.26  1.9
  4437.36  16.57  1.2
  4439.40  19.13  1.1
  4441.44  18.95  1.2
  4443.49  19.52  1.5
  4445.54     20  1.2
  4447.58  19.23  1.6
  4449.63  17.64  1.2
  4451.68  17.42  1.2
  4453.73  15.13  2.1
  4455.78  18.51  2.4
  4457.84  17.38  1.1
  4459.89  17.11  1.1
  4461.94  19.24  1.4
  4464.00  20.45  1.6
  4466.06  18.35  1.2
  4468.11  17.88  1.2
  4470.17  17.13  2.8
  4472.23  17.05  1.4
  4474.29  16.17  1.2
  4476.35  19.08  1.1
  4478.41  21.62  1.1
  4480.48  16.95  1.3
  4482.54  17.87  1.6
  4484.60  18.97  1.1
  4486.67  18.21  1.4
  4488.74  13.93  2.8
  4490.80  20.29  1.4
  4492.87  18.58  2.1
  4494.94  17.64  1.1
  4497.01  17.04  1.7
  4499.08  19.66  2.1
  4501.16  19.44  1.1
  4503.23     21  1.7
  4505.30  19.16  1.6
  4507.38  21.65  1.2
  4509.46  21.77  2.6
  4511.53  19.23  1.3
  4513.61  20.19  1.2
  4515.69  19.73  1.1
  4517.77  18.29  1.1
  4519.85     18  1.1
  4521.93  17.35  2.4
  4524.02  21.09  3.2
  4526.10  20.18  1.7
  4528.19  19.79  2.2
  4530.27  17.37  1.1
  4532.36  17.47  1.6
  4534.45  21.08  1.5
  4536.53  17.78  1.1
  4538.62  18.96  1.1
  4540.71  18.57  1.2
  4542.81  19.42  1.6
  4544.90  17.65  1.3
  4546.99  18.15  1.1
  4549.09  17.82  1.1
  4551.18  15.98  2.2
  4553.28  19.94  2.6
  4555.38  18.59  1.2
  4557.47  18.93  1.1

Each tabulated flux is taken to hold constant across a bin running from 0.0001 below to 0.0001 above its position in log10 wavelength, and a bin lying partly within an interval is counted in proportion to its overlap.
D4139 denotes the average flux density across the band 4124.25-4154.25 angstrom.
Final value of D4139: 17.7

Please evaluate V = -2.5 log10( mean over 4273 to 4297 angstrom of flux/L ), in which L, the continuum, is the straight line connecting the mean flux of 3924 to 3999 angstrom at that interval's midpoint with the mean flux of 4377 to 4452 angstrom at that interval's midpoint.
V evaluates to -0.06 mag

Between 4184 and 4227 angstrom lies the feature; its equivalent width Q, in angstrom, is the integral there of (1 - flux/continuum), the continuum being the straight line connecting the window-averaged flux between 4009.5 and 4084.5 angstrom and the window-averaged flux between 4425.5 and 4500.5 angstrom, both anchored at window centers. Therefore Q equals 1.8 angstrom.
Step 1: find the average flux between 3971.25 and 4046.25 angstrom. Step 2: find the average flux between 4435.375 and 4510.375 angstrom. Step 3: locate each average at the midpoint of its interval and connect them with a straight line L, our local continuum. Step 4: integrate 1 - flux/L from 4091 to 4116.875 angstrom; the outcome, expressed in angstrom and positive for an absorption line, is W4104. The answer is 1.0 angstrom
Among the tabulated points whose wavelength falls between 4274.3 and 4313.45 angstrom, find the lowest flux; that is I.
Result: 15.24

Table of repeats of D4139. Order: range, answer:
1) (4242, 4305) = 17.8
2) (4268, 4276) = 17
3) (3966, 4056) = 17.9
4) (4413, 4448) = 18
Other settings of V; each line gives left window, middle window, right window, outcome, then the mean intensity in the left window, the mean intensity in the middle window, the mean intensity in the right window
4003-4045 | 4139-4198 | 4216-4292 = 0.07 mag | 18.3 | 16.8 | 17.8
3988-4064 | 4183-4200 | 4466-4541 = 0.09 mag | 18.1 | 16.8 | 18.8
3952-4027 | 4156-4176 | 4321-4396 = 0.09 mag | 17.5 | 16.6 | 18.4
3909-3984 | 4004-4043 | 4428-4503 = -0.07 mag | 16.9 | 18.3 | 18.1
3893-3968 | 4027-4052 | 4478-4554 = -0.06 mag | 17.2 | 18.5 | 18.8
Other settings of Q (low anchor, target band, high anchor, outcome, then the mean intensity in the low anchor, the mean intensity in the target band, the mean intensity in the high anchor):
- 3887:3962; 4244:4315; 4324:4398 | 1.3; 17.4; 17.8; 18.3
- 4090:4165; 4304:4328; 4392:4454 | -1.8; 17.5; 18.8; 17.4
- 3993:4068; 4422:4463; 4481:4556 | 2.0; 18.1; 17.8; 18.8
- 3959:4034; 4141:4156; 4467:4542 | 0.9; 17.5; 16.9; 18.8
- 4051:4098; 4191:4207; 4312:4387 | 1.4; 18.3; 17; 18.8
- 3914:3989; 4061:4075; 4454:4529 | -1.1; 17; 18.8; 18.7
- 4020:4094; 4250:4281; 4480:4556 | 0.8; 18.4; 18.1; 18.8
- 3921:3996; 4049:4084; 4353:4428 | -2.7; 17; 18.5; 17.5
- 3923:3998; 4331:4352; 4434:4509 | -1.1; 16.9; 18.9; 18.4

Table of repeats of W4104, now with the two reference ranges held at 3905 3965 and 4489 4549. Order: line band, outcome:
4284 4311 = 1.6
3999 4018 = -1.0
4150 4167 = 0.8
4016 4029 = -1.0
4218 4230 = 0.4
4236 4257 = 0.9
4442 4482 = 1.4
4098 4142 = -0.8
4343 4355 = 0.2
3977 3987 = -0.5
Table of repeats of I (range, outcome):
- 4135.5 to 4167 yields 13.29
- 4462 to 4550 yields 13.93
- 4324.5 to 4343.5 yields 17.15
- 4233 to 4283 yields 14.61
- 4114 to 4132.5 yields 17.17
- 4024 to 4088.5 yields 15.39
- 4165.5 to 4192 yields 13.63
